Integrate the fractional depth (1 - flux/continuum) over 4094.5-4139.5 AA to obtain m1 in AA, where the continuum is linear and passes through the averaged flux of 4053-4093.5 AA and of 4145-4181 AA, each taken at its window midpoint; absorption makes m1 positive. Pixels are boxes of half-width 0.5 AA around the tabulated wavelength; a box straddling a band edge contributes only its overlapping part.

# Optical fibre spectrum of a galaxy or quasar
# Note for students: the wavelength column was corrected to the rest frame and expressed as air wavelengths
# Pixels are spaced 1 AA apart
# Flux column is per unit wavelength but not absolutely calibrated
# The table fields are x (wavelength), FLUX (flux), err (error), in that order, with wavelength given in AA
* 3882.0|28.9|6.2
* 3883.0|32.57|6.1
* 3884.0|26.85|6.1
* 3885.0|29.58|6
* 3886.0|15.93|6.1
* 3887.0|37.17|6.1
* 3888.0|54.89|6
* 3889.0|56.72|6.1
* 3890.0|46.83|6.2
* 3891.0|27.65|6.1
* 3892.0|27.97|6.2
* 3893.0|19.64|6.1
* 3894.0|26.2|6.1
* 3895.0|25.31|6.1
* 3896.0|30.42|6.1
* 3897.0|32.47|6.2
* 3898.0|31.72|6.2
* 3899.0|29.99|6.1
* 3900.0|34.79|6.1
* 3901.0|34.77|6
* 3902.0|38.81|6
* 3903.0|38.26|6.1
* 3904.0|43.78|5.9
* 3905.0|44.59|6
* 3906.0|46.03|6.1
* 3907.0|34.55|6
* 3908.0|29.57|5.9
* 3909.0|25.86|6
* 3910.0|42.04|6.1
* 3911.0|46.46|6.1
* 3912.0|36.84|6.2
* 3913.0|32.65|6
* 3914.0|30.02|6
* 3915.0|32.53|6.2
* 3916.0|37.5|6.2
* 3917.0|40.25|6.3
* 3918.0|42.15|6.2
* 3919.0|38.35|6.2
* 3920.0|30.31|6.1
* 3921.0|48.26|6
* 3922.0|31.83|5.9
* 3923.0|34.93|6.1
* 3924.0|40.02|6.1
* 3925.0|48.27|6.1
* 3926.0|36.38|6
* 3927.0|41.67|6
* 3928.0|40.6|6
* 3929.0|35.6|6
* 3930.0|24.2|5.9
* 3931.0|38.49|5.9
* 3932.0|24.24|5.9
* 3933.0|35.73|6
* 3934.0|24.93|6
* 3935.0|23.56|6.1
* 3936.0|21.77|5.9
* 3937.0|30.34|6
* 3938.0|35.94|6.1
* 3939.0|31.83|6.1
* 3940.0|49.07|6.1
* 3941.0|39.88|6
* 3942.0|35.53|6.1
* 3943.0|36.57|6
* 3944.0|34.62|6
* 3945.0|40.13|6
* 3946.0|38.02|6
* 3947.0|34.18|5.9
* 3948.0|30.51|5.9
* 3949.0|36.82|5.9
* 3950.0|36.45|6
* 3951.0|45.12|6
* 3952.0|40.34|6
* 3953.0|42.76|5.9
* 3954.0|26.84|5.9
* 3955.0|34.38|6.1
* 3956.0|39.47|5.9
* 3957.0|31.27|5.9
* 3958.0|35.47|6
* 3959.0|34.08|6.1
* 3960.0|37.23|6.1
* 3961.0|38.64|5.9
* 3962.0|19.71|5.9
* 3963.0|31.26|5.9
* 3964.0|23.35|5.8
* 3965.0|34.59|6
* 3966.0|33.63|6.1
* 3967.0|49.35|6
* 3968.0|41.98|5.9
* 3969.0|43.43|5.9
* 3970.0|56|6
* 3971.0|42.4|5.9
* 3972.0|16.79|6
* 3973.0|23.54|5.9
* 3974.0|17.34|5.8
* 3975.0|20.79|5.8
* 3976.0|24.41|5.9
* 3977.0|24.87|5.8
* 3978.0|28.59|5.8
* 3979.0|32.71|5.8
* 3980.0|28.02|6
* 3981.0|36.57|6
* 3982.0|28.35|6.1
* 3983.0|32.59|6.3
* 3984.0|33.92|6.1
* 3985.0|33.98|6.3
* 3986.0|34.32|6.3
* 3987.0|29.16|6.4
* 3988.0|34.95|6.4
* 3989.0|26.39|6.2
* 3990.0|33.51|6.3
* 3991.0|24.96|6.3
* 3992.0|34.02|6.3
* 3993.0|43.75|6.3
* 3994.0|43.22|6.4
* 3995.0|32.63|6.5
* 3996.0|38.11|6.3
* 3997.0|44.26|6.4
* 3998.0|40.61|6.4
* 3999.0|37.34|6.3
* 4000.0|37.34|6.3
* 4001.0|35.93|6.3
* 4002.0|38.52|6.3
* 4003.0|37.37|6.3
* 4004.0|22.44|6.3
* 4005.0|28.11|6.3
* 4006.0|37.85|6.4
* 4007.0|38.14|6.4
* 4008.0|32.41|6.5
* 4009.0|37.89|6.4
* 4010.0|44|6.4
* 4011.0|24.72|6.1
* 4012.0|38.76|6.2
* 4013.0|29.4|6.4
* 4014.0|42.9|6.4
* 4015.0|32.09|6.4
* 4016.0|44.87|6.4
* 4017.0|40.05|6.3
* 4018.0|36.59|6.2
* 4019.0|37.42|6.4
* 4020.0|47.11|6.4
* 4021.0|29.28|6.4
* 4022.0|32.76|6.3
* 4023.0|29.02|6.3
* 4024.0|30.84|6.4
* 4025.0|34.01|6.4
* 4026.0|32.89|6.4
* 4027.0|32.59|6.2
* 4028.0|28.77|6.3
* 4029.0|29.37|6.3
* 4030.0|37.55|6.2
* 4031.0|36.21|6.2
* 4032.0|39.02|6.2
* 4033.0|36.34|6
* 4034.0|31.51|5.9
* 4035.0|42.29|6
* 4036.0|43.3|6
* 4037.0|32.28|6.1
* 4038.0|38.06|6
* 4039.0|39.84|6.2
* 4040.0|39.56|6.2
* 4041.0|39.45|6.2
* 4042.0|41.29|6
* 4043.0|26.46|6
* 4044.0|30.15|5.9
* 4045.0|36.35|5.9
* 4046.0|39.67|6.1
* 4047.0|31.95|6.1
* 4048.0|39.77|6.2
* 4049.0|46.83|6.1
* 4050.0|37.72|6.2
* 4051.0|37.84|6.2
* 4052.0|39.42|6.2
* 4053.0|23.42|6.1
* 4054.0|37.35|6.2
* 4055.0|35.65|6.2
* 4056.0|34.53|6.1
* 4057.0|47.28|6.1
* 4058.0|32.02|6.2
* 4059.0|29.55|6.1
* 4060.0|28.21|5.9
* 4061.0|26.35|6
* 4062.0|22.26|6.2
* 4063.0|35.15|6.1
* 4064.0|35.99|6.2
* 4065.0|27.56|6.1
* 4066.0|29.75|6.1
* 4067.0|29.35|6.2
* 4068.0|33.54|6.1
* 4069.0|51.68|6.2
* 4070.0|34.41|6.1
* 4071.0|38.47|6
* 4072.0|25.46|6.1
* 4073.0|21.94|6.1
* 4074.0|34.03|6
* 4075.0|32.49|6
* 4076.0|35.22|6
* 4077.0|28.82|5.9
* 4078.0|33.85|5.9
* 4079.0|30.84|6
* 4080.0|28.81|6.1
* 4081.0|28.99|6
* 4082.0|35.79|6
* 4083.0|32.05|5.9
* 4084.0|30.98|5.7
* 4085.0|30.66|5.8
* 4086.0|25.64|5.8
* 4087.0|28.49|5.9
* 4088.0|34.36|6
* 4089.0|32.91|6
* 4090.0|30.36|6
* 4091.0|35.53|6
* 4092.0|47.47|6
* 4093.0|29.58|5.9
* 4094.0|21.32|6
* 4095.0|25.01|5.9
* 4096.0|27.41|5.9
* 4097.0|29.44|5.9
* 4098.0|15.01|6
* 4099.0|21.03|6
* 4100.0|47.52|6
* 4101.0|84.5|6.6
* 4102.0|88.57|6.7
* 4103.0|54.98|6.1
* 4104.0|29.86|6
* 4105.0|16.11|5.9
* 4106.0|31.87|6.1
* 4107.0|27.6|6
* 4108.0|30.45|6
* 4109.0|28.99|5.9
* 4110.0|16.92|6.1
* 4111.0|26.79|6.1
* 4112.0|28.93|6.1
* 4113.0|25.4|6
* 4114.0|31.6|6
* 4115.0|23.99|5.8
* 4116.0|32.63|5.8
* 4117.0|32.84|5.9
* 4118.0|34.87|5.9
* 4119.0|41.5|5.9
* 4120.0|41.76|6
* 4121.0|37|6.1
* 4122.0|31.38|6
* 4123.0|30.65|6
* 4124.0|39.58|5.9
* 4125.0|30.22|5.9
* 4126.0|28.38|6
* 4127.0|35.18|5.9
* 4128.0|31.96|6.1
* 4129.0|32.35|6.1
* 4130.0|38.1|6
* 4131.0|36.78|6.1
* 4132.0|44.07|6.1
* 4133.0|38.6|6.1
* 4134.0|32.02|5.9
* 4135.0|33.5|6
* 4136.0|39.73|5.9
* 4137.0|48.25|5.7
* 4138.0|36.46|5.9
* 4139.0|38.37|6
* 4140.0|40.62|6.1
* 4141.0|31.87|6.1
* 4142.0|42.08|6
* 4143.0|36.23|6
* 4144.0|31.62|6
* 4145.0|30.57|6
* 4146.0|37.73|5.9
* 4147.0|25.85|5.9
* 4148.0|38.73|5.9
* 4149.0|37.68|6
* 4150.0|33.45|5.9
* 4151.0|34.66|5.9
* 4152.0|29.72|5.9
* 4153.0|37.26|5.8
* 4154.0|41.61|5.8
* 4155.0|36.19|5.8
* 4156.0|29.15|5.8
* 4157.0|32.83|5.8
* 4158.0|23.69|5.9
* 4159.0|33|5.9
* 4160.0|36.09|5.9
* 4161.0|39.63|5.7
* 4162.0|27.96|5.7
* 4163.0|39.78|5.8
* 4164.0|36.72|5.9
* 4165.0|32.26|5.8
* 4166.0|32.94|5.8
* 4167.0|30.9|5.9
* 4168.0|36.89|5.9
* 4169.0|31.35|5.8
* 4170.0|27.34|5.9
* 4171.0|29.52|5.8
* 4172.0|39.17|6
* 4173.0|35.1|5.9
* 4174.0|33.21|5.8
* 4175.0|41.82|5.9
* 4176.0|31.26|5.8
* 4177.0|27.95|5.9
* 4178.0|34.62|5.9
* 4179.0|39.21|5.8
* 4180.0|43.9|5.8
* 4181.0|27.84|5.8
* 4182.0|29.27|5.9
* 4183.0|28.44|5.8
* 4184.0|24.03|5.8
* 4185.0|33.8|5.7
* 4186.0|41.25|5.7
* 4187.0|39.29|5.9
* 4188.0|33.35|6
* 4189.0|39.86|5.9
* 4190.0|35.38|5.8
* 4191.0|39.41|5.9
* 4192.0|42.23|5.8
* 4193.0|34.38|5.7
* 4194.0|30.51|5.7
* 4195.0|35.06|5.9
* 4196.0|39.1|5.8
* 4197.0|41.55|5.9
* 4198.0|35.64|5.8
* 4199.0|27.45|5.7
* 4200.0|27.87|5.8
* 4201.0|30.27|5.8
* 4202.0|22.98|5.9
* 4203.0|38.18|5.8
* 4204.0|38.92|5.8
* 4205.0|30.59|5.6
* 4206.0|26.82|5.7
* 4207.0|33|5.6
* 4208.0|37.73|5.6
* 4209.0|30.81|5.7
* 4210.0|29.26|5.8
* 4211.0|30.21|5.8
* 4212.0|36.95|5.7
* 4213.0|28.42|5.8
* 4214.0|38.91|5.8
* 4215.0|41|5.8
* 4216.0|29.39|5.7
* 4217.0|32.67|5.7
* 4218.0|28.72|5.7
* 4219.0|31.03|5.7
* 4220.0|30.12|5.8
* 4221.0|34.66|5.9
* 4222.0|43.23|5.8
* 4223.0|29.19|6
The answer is -2.4 AA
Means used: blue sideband 32.5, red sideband 34.1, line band 35.1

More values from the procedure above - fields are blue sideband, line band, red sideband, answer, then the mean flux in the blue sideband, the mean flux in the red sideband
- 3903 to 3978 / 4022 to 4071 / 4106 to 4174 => -0.65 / 35.2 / 33.8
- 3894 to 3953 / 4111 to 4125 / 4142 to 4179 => 0.55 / 35.8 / 33.9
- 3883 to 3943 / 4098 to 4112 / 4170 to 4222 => -1.40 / 35.1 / 33.8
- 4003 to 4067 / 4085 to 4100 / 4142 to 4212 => 2.17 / 34.9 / 33.9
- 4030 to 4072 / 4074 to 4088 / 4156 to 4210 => 1.54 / 35.5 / 33.7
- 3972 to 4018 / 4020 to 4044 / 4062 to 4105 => -0.95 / 33.3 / 34.3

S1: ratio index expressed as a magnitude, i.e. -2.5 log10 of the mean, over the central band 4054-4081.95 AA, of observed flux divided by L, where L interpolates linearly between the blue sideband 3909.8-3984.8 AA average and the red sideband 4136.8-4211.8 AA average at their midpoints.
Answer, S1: 0.064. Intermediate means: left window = 34.6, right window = 34.2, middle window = 32.5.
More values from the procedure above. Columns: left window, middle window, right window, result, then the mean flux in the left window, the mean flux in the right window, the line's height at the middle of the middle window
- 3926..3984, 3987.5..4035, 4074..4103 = -0.03 mag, 33.6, 35.1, 34.3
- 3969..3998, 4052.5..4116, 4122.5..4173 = 0.04 mag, 32.5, 34.8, 33.9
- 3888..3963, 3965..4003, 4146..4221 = 0.03 mag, 35.5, 33.7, 35.1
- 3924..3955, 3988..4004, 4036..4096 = -0.05 mag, 35.4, 33.4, 34.5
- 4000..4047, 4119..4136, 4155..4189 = -0.04 mag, 35.5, 33.6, 34.2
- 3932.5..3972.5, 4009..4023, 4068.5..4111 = -0.06 mag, 35.3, 33.6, 34.5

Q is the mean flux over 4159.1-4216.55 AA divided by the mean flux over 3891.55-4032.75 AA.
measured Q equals 1.0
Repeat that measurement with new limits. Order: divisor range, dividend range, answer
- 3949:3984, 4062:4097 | 0.95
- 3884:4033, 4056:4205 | 0.98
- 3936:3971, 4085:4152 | 0.94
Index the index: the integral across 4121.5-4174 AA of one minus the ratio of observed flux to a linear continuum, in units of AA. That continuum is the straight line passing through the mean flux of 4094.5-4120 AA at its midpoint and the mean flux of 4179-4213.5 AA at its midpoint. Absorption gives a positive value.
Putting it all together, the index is -1.0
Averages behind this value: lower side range 34.3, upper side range 33.7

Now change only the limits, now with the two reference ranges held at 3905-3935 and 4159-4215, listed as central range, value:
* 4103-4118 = 2.6 AA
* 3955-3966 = 1.0 AA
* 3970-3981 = 2.4 AA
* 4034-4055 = -1.1 AA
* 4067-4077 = 0.4 AA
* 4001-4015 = 0.3 AA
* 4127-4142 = -1.3 AA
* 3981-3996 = 0.9 AA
